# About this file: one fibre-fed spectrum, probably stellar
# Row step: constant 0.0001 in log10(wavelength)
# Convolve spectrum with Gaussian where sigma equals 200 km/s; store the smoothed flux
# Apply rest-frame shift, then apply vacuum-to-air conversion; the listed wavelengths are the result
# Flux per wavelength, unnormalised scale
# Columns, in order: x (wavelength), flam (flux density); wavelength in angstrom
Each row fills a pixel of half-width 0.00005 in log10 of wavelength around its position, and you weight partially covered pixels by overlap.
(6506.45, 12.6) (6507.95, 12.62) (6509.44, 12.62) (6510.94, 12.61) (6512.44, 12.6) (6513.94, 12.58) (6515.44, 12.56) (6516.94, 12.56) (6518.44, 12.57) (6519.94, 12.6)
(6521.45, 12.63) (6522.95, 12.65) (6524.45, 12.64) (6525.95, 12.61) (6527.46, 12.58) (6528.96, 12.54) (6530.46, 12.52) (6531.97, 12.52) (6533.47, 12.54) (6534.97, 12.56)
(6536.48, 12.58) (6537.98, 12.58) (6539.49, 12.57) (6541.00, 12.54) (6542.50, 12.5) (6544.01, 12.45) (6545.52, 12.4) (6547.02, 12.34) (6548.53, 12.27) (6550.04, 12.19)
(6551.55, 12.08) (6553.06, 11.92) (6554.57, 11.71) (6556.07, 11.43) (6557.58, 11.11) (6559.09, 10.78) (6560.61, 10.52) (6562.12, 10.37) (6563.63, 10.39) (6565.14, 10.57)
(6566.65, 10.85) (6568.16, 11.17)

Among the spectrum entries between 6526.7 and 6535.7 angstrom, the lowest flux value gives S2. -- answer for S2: 12.52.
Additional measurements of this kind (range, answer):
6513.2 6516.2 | 12.56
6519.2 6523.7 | 12.6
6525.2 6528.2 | 12.58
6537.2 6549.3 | 12.27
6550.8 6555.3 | 11.71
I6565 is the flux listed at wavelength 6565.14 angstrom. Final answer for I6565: 10.57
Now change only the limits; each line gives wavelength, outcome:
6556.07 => 11.43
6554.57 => 11.71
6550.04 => 12.19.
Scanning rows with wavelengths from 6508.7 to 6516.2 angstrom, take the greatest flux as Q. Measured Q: 12.62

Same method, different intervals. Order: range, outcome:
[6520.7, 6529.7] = 12.65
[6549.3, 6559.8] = 12.19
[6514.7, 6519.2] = 12.57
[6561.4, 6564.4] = 10.39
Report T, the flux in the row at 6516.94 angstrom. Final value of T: 12.56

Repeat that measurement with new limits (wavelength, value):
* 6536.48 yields 12.58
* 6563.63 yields 10.39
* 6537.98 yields 12.58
